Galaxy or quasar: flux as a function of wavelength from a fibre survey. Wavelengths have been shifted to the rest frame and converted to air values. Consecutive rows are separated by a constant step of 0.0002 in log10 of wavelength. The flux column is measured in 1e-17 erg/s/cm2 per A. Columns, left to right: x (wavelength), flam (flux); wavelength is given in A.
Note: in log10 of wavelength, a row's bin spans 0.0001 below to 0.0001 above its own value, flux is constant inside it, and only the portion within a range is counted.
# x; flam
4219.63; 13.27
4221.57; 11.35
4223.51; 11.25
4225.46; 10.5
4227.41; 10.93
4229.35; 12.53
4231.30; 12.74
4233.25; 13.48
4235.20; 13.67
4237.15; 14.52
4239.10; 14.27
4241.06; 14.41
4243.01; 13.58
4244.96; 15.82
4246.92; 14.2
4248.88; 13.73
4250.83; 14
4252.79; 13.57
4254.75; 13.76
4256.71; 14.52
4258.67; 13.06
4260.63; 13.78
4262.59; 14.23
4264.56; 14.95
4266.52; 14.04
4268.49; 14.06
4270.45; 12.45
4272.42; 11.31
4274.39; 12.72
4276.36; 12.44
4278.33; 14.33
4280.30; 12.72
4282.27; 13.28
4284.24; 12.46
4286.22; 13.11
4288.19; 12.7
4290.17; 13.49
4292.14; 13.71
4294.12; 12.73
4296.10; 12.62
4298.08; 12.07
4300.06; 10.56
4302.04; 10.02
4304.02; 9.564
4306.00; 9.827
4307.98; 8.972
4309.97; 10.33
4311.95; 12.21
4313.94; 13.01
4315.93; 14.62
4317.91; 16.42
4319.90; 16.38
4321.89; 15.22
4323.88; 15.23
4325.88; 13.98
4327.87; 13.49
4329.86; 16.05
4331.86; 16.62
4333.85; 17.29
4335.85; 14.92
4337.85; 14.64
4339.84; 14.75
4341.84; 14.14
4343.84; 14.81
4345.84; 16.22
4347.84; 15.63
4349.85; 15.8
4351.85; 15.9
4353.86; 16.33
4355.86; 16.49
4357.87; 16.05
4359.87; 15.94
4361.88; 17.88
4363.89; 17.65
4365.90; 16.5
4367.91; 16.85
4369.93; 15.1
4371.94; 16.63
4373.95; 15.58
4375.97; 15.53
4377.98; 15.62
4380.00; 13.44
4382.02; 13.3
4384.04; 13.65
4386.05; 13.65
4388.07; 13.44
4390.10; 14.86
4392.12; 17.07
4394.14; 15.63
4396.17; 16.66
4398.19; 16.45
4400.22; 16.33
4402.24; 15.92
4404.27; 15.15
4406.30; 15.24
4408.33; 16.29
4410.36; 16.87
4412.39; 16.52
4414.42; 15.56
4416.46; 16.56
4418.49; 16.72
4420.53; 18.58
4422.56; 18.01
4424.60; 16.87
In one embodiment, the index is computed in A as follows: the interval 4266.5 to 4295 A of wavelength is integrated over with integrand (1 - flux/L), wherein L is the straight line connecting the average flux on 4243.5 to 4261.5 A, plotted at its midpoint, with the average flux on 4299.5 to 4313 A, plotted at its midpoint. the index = -2.4 A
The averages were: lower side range 14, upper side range 10.2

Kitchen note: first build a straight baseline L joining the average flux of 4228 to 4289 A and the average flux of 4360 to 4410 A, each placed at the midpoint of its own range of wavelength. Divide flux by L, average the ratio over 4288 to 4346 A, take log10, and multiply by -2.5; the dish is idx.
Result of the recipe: 0.08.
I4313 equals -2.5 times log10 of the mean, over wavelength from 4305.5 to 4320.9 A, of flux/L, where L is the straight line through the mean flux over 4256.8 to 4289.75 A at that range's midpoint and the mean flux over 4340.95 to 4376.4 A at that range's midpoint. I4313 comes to 0.14 mag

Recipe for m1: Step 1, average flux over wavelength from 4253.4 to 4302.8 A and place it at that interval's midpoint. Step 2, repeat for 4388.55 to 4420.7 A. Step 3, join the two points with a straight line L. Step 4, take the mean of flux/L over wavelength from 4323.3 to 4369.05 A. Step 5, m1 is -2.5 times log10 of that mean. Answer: -0.08 mag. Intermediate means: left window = 13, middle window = 15.8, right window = 16.2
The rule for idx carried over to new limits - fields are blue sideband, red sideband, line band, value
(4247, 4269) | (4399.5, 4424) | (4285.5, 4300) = 0.14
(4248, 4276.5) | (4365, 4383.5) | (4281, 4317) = 0.18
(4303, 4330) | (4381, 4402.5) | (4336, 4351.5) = -0.10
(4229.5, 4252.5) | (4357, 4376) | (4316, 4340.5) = 0.02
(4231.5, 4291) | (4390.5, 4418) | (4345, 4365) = -0.08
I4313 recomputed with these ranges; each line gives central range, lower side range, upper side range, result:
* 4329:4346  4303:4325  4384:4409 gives -0.137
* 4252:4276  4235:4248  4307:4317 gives 0.006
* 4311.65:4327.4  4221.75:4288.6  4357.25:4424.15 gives -0.011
